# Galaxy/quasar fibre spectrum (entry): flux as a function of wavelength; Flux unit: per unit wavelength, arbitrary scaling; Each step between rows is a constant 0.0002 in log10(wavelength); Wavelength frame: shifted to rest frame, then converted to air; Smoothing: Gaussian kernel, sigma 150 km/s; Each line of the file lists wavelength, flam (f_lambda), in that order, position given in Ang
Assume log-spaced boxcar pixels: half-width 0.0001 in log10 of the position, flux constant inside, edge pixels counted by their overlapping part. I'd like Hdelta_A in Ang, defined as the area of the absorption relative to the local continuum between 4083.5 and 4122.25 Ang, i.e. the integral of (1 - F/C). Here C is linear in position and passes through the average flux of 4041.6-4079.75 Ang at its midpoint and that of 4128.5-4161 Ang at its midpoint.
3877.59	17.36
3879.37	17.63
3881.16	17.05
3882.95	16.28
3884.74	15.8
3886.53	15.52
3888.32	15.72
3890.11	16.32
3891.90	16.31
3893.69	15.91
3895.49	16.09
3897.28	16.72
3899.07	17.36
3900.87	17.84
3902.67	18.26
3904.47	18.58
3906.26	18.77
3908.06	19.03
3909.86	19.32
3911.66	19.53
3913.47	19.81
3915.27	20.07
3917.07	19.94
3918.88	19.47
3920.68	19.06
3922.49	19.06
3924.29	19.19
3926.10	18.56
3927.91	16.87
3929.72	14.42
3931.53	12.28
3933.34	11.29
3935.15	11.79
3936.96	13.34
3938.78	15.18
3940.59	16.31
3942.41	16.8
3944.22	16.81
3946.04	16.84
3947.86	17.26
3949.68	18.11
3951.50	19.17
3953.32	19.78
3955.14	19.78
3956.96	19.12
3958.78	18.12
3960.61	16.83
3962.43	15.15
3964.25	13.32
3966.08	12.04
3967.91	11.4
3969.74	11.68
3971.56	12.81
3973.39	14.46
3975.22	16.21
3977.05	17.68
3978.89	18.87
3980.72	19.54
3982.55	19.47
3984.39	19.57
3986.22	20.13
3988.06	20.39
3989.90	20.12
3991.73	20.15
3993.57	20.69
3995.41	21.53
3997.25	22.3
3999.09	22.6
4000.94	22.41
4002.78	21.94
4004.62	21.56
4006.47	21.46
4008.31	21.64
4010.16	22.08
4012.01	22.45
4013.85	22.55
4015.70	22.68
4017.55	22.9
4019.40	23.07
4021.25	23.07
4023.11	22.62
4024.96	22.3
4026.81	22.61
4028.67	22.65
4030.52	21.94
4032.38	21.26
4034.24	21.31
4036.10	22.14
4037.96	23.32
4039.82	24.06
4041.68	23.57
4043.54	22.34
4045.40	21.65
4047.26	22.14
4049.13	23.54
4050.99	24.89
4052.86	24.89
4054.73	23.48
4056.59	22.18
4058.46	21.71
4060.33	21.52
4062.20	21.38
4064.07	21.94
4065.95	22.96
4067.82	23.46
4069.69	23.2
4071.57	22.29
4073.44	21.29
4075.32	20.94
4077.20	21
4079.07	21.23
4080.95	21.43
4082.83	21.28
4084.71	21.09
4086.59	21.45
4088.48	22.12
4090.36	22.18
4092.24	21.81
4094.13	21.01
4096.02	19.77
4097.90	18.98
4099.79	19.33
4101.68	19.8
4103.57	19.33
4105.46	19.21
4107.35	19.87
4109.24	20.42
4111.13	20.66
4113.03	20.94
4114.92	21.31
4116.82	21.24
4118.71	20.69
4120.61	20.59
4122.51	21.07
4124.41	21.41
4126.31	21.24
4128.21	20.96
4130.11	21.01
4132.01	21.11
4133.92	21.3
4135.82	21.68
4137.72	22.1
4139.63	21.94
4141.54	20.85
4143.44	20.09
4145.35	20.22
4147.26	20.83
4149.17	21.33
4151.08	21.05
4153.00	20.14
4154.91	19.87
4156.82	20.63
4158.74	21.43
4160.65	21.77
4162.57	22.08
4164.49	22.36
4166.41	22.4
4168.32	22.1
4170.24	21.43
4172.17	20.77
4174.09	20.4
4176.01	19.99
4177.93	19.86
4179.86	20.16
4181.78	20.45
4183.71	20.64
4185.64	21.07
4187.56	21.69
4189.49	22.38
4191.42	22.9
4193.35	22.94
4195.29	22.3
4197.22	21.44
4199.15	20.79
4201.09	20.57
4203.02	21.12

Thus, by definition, 2.0 Ang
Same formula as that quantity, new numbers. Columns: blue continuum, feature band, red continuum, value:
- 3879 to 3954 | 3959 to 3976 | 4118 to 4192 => 3.83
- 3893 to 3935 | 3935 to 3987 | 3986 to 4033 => 8.44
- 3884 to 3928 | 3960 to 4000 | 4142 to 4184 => 2.67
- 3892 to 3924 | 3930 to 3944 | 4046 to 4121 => 3.66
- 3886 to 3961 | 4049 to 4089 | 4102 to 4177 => -4.96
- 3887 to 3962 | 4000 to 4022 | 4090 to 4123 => -4.12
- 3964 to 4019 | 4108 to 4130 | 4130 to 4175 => -0.13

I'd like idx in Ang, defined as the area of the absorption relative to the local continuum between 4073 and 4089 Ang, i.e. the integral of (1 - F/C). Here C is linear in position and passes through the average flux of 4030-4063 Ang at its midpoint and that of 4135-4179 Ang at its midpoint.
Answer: 0.6 Ang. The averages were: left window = 22.6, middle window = 21.3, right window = 21.1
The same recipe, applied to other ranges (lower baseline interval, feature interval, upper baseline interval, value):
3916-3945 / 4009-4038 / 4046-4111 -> -4.2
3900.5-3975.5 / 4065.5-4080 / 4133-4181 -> -2.0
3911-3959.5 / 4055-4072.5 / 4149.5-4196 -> -2.6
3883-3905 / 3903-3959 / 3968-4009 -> 0.4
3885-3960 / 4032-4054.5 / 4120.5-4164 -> -4.2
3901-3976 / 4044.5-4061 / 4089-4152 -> -3.1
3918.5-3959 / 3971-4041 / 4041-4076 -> -3.3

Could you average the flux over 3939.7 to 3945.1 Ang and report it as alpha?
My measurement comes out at 16.6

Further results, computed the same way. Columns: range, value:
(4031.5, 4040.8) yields 22.4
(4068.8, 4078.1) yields 21.7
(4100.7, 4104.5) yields 19.6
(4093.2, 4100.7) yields 19.8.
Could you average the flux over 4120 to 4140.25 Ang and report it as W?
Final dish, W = 21.3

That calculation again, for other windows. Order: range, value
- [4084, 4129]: 20.7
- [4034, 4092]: 22.3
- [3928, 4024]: 18.3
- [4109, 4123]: 20.9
